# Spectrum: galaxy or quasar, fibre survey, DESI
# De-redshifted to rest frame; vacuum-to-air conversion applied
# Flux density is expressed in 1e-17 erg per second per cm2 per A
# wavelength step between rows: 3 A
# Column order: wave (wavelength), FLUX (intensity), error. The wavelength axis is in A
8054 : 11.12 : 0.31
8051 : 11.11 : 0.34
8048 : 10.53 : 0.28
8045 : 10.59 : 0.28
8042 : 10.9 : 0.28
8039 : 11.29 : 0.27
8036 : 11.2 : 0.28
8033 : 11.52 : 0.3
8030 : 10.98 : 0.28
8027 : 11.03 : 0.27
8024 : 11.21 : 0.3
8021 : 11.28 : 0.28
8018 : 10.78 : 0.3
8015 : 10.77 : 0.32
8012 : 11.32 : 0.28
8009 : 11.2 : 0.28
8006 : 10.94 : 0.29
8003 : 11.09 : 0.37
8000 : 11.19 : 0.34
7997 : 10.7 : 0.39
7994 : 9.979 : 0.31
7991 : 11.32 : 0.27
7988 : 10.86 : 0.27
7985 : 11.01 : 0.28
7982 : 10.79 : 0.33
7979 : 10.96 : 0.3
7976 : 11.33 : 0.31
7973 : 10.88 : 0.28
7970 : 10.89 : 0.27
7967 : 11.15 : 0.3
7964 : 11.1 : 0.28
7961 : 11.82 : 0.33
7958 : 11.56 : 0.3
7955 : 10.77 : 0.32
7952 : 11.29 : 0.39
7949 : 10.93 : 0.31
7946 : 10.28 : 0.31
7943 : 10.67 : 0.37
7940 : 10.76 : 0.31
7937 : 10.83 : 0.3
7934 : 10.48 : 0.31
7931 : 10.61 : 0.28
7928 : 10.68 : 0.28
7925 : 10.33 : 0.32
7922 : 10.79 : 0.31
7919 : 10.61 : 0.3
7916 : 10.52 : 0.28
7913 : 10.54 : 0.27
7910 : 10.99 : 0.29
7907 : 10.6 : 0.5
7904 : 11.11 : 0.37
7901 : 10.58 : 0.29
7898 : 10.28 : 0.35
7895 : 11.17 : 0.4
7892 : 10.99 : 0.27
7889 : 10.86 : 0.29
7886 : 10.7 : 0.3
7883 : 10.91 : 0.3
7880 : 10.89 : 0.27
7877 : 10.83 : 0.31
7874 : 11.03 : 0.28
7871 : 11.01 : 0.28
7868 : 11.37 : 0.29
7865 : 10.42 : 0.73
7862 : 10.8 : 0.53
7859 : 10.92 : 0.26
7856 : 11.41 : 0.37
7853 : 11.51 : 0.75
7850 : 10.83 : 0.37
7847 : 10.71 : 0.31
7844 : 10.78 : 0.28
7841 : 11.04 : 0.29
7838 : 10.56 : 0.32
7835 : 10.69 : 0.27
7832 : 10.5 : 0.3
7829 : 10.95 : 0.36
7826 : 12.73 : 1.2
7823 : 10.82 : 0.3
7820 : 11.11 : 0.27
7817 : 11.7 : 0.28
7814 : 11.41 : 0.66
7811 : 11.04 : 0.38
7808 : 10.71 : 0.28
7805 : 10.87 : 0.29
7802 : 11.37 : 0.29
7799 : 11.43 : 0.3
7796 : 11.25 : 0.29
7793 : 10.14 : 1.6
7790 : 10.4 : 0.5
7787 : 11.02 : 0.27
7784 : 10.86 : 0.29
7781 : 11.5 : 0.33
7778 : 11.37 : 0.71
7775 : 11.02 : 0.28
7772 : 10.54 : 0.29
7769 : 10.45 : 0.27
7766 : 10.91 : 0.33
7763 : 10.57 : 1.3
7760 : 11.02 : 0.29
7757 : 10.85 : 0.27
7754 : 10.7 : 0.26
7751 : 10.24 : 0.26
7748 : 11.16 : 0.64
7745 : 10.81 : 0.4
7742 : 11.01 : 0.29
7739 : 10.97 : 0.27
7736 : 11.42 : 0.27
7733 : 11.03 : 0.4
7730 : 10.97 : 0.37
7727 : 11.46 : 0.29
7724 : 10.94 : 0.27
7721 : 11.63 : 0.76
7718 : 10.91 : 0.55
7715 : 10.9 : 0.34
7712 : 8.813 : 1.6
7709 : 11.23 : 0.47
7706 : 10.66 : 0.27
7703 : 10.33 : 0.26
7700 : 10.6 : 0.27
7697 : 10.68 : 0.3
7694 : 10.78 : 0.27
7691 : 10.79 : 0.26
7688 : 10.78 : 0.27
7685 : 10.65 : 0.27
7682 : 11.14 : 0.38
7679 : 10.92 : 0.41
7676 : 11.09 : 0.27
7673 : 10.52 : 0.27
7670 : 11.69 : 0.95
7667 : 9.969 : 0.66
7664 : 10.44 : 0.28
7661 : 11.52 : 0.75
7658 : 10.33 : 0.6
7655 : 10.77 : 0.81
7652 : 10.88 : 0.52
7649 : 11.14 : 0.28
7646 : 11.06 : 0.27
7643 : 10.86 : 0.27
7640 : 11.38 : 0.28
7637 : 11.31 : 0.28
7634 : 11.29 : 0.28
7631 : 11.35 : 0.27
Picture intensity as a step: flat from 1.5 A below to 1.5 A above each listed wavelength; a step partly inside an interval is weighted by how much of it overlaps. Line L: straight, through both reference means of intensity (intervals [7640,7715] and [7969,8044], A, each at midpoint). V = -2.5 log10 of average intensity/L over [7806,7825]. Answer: -0.03 mag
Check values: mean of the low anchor 10.8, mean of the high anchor 11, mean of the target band 11.2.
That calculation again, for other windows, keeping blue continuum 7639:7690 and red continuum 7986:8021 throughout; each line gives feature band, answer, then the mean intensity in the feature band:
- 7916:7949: 0.03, 10.6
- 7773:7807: -0.01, 11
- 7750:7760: 0.02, 10.7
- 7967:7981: -0.01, 11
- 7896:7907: 0.03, 10.7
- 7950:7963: -0.04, 11.3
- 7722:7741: -0.02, 11.1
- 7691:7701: 0.02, 10.7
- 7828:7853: 0.01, 10.8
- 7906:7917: 0.03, 10.7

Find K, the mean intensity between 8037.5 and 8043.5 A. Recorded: 11.1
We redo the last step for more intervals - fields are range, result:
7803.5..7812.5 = 10.9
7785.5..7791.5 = 10.7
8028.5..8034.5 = 11.2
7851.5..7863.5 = 11.2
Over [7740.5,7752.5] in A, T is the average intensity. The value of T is 10.8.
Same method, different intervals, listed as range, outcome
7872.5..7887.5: 10.9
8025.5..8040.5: 11.2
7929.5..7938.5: 10.6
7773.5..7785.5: 11.2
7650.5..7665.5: 10.8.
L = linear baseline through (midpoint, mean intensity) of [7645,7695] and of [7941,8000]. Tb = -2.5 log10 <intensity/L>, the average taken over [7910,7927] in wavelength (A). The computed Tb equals 0.03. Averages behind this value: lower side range 10.8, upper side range 11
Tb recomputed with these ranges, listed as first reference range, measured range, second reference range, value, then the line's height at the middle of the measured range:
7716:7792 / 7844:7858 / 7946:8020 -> -0.010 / 11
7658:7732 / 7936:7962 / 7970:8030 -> -0.003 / 10.9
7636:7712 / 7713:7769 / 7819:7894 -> -0.006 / 10.9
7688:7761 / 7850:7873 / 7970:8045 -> -0.013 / 10.9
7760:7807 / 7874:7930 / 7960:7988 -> 0.027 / 11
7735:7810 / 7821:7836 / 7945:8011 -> -0.022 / 10.9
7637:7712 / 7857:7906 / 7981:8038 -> 0.007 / 10.9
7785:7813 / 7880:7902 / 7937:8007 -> 0.015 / 10.9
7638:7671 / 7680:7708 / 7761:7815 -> 0.019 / 10.9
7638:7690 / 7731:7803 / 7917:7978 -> -0.002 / 10.9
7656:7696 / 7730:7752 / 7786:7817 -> -0.006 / 10.9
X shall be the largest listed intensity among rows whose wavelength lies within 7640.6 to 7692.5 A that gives 11.69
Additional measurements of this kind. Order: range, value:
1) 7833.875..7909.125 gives 11.51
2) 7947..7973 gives 11.82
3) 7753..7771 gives 11.02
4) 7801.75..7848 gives 12.73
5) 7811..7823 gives 11.7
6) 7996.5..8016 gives 11.32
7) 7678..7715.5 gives 11.23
